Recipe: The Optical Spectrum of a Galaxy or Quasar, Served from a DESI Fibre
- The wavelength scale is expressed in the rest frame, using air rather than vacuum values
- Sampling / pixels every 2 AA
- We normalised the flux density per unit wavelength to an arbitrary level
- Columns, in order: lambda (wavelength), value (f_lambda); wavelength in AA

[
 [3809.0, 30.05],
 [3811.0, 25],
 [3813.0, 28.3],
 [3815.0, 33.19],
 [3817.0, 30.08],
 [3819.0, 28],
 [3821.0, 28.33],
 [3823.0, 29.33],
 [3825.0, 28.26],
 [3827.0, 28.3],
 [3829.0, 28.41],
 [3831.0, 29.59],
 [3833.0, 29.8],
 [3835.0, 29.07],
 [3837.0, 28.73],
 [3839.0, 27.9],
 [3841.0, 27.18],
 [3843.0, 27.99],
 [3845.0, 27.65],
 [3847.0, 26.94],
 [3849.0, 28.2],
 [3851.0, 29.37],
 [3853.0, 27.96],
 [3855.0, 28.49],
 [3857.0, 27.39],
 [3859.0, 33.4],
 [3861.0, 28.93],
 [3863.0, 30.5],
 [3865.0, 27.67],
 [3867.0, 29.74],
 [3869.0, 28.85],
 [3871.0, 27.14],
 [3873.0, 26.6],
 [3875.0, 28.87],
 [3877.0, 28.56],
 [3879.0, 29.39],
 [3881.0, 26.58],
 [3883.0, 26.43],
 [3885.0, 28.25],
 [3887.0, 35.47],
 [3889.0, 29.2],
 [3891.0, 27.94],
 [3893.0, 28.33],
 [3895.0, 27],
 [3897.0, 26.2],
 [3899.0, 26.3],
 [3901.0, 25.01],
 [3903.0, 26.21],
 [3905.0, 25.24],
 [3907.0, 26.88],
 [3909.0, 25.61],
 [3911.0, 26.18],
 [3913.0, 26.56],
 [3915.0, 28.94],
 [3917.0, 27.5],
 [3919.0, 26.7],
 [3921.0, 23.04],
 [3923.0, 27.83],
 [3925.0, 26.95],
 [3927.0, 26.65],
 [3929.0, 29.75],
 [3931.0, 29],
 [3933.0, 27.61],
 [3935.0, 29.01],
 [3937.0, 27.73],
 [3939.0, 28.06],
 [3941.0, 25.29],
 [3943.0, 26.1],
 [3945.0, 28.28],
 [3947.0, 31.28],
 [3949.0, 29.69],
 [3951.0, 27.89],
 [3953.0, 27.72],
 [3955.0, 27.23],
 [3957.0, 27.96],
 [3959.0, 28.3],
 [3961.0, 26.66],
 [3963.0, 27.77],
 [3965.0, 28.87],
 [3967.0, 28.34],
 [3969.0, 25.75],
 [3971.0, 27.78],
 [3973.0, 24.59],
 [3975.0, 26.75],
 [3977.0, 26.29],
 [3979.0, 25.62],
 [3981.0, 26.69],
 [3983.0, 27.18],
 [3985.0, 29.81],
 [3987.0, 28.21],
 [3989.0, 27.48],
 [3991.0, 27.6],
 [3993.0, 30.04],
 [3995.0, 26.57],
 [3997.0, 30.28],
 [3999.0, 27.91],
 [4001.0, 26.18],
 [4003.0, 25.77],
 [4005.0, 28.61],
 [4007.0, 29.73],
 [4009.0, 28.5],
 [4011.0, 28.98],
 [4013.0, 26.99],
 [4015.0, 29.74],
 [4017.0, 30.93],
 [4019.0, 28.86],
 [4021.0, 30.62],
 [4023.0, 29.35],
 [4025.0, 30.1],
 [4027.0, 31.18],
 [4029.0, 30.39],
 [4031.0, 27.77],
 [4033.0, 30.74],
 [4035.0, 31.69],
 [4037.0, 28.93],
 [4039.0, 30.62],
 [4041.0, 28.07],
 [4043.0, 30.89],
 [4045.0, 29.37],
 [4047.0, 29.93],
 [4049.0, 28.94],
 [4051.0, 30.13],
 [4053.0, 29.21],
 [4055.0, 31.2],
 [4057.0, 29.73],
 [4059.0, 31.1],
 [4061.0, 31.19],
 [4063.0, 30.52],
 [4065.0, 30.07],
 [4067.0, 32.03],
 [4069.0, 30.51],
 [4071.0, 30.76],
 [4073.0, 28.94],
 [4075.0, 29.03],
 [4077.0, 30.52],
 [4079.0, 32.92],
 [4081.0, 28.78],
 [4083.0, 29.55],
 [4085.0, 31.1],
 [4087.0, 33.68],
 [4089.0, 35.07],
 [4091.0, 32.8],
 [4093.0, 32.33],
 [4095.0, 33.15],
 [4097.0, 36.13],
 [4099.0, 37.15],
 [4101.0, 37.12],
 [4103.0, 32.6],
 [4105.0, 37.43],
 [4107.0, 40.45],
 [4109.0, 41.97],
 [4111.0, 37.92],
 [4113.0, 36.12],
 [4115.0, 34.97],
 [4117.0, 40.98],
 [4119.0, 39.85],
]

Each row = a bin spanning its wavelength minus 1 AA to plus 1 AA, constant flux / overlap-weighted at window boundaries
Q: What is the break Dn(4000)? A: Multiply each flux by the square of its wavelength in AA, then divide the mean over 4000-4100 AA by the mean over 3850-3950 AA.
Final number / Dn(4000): 1.2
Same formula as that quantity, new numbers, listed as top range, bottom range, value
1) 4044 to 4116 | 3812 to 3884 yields 1.28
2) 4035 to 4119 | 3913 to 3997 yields 1.26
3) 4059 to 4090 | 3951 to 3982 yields 1.21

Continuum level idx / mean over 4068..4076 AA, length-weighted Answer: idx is 29.8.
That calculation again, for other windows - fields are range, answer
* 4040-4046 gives 29.4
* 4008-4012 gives 28.7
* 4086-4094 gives 33.5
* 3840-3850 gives 27.6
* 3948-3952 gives 28.8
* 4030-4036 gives 30.1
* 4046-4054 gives 29.6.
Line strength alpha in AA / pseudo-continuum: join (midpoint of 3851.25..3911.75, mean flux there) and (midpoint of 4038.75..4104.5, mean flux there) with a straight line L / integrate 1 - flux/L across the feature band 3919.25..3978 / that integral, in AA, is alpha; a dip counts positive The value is 3.45 AA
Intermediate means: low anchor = 28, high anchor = 31.4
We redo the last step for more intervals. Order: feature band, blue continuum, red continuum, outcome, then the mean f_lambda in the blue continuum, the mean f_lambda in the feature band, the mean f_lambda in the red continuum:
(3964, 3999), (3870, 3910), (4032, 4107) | 2.5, 27.6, 27.5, 31.6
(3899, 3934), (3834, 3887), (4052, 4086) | 2.7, 28.5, 26.8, 30.4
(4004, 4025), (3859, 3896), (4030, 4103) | 0.9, 28.8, 29.3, 31.2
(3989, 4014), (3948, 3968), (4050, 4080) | 0.8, 28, 28.1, 30.5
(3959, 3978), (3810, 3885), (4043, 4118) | 2.3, 28.5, 27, 32.8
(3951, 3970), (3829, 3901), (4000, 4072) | 1.0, 28.5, 27.6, 29.7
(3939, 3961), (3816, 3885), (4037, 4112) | 1.6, 28.5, 27.9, 32.2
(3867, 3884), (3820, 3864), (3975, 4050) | 0.5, 28.7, 27.9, 28.8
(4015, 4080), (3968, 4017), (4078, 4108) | 1.9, 27.7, 30.2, 34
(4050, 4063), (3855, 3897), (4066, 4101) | 0.5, 28.7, 30.4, 32.2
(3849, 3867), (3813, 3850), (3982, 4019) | -0.3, 28.7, 29.2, 28.4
